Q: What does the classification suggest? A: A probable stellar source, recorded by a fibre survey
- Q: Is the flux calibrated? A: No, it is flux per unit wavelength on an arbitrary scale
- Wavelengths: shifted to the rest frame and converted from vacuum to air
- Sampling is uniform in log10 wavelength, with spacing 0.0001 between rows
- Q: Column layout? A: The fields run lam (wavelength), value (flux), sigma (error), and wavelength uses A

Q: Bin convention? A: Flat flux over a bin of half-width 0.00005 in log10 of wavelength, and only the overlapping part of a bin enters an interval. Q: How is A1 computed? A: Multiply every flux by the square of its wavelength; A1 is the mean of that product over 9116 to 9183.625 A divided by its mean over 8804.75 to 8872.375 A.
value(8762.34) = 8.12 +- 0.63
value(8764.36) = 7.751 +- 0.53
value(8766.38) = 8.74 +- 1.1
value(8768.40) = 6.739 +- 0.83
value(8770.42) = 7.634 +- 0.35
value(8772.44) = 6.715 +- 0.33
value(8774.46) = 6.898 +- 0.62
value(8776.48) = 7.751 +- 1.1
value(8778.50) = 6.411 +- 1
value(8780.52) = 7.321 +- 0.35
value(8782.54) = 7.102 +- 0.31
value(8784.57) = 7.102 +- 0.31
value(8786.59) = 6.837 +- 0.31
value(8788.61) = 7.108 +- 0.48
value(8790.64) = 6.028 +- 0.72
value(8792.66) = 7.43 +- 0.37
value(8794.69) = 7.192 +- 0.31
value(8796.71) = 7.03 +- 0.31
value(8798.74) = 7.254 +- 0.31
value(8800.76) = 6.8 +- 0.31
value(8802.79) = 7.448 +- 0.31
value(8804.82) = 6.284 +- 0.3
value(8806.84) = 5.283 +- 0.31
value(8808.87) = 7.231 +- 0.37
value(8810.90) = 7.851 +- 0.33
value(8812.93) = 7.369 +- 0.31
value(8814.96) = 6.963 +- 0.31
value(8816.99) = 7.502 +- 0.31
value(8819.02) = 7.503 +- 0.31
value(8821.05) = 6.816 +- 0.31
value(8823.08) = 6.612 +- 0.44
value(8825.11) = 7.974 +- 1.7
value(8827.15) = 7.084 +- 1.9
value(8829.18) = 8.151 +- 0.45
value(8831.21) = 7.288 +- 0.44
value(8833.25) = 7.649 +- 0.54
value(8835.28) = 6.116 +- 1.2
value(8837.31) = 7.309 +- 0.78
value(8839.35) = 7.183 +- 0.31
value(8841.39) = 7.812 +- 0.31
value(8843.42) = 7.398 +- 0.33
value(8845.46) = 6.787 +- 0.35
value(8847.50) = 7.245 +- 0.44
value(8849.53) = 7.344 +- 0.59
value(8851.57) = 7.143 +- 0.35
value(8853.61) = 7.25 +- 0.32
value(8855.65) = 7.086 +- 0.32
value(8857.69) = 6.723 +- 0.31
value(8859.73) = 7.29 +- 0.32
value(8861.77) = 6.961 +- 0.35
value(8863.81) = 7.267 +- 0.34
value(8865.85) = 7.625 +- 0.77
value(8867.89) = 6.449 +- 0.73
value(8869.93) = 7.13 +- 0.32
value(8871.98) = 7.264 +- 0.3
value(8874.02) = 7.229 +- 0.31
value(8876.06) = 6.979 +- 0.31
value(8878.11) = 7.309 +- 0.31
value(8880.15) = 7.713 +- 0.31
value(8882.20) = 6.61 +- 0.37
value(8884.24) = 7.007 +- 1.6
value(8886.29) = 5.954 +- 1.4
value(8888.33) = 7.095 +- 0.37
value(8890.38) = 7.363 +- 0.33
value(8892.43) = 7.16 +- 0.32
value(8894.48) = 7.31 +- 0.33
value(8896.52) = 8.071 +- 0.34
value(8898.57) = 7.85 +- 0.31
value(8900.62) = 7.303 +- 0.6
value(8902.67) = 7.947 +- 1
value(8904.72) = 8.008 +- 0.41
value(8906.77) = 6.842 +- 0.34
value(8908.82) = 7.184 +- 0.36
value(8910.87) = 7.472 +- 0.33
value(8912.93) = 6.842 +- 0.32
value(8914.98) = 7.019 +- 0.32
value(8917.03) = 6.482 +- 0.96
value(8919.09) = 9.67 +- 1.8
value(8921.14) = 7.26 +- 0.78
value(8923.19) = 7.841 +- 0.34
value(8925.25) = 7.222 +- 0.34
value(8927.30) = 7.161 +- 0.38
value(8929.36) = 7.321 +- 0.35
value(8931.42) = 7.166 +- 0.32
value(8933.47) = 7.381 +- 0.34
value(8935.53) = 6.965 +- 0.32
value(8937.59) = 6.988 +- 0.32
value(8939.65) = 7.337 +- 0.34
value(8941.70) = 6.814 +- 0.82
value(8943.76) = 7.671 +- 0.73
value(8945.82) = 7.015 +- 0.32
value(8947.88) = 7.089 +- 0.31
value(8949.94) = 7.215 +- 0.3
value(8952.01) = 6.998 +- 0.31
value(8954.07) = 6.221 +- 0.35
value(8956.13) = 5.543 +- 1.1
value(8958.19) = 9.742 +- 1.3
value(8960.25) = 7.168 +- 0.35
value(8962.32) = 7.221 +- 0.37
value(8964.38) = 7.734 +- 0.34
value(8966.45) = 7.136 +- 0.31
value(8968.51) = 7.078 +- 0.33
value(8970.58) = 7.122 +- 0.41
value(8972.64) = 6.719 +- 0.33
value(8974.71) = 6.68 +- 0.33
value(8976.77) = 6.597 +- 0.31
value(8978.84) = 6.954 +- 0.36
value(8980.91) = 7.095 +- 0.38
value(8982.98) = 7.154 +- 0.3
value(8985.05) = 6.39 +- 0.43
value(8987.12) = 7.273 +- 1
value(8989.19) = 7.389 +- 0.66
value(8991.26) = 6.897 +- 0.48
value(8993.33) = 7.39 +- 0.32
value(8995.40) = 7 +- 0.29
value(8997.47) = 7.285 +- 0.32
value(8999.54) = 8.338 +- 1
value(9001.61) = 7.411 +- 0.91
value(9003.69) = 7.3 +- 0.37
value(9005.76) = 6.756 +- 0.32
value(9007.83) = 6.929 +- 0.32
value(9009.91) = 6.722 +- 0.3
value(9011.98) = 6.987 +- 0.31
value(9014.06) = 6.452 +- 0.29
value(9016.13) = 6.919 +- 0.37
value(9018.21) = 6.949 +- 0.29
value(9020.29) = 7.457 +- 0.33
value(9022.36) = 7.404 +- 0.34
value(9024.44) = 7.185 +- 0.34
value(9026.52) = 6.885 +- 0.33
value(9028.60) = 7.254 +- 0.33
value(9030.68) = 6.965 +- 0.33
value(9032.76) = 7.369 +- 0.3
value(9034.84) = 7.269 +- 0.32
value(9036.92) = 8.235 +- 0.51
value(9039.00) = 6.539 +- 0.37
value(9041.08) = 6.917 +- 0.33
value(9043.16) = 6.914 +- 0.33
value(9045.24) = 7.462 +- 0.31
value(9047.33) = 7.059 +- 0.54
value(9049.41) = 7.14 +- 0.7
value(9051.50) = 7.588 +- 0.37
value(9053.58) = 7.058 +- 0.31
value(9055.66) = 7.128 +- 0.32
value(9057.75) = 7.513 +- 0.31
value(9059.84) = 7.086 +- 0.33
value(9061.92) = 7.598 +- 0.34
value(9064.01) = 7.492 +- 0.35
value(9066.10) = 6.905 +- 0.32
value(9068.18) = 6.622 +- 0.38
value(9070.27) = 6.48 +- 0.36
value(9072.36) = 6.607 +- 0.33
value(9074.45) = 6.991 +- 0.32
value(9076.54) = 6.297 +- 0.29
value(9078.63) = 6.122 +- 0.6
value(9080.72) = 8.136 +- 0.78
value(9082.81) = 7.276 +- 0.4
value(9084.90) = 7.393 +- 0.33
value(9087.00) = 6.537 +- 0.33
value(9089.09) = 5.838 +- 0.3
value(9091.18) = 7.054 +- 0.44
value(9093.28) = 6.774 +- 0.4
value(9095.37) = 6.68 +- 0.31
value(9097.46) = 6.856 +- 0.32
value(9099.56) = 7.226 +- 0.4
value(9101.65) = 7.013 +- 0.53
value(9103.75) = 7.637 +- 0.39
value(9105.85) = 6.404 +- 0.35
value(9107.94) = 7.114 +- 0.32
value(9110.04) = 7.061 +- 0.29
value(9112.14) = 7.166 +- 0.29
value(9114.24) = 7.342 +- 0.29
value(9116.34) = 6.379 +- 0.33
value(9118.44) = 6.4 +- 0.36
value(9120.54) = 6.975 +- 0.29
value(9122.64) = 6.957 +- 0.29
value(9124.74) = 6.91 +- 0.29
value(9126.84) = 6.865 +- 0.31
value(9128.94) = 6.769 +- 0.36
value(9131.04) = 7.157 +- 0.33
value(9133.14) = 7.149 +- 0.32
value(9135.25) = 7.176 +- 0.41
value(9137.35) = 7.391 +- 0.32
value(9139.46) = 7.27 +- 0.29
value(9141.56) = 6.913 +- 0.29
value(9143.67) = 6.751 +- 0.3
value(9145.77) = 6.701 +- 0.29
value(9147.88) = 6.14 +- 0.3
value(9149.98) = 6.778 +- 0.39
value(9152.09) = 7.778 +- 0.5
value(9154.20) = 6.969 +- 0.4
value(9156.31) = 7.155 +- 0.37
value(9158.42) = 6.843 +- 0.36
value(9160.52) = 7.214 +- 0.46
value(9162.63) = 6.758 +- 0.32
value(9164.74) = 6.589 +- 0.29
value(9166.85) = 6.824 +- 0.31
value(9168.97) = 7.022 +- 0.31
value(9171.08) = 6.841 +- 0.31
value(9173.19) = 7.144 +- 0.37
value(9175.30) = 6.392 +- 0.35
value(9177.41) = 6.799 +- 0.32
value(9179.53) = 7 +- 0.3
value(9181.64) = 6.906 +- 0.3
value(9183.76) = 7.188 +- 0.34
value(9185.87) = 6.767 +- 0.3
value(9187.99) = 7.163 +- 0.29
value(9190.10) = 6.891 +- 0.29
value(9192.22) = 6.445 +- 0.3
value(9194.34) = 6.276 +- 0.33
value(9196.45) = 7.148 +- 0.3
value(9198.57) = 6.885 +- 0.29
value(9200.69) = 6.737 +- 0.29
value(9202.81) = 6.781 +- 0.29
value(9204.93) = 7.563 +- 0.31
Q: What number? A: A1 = 1.04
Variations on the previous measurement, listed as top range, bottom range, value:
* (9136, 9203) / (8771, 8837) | 1.06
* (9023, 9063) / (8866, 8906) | 1.03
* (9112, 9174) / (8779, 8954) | 1.03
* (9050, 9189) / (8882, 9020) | 1.00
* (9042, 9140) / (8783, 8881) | 1.04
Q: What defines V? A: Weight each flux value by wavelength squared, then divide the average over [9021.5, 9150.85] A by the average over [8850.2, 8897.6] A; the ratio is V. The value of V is 1.03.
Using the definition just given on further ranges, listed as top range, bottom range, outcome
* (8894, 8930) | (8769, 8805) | 1.10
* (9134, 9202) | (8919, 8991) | 1.01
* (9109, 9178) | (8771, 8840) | 1.06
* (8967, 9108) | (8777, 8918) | 1.03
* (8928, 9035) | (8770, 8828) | 1.05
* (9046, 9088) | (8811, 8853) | 1.02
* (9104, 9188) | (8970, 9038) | 1.01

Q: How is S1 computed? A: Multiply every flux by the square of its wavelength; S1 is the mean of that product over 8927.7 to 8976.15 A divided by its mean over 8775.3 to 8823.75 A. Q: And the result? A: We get 1.1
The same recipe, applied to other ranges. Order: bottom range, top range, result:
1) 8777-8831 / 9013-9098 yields 1.05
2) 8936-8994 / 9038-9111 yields 1.01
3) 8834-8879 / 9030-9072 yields 1.05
